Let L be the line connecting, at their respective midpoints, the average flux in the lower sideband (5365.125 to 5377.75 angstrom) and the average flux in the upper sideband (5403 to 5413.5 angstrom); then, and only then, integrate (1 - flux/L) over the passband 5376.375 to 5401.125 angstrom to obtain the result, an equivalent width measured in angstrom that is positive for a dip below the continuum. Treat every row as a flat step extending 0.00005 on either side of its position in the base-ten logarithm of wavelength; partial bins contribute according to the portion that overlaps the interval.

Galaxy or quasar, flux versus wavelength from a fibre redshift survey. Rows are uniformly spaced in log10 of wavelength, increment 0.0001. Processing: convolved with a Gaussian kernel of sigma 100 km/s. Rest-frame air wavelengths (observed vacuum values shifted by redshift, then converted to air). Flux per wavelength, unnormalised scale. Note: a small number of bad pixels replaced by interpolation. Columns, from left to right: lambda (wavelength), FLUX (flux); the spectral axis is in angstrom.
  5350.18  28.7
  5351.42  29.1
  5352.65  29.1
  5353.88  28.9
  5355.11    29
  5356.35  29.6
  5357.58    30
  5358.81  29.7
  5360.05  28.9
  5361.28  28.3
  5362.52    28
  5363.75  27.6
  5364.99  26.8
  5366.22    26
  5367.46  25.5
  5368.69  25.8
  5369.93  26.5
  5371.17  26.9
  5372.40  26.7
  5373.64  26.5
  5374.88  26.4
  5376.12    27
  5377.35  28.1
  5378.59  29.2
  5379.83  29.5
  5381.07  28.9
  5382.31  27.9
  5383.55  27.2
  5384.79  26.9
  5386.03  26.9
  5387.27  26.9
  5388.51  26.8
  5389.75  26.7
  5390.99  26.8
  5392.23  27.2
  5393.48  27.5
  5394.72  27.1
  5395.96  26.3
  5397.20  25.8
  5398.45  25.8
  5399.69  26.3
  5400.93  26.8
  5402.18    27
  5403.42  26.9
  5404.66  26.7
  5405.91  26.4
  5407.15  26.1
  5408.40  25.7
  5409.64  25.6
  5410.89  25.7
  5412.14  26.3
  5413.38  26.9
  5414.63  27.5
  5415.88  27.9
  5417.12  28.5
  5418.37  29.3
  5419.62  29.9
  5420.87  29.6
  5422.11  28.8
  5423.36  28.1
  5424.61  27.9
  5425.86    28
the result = -0.8 angstrom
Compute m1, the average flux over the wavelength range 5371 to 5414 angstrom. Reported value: 26.9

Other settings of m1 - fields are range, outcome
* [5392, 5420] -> 26.9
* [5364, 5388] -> 27.1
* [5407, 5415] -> 26.2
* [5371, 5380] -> 27.5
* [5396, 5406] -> 26.5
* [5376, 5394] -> 27.6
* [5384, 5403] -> 26.7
